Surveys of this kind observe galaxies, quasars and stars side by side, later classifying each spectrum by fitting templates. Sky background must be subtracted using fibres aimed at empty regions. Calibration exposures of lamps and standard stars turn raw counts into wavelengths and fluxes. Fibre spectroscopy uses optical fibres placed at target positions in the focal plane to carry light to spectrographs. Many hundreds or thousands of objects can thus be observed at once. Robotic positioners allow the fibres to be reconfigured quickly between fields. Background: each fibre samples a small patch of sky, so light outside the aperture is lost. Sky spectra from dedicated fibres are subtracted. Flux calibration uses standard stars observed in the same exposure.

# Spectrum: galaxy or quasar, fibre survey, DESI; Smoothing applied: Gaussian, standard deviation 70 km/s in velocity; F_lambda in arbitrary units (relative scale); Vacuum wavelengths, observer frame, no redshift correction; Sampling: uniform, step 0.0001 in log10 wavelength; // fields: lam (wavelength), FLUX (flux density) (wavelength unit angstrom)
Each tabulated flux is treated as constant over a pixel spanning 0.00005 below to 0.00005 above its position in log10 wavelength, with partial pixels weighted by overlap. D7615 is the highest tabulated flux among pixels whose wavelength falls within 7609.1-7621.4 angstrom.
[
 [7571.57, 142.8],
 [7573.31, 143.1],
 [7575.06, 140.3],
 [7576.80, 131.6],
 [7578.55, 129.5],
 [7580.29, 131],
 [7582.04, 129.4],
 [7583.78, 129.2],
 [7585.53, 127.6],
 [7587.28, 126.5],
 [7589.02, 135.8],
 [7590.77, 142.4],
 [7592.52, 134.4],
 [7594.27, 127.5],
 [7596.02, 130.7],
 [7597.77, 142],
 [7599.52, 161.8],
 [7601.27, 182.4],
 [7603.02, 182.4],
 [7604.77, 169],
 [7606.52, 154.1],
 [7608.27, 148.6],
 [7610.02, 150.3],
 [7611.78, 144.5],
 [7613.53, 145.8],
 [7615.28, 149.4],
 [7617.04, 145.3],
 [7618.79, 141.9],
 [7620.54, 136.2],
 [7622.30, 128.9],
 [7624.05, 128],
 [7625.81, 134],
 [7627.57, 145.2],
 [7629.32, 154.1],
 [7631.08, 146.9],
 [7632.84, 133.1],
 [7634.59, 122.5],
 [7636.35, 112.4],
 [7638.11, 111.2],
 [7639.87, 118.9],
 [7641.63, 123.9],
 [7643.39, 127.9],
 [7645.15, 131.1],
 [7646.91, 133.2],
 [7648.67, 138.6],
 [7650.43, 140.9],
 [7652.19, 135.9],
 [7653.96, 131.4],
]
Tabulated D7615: 150.3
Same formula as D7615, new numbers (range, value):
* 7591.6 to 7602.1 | 182.4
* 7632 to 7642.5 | 133.1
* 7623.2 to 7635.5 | 154.1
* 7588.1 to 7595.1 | 142.4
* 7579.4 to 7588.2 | 131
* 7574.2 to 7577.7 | 140.3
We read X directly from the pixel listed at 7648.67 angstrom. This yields 138.6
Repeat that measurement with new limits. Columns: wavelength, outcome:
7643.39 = 127.9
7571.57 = 142.8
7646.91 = 133.2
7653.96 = 131.4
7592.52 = 134.4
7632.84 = 133.1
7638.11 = 111.2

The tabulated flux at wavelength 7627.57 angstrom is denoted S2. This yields 145.2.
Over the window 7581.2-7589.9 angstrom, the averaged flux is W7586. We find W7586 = 130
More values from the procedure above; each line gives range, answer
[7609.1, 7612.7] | 147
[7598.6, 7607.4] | 170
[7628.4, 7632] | 150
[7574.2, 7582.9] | 132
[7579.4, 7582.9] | 130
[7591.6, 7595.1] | 131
